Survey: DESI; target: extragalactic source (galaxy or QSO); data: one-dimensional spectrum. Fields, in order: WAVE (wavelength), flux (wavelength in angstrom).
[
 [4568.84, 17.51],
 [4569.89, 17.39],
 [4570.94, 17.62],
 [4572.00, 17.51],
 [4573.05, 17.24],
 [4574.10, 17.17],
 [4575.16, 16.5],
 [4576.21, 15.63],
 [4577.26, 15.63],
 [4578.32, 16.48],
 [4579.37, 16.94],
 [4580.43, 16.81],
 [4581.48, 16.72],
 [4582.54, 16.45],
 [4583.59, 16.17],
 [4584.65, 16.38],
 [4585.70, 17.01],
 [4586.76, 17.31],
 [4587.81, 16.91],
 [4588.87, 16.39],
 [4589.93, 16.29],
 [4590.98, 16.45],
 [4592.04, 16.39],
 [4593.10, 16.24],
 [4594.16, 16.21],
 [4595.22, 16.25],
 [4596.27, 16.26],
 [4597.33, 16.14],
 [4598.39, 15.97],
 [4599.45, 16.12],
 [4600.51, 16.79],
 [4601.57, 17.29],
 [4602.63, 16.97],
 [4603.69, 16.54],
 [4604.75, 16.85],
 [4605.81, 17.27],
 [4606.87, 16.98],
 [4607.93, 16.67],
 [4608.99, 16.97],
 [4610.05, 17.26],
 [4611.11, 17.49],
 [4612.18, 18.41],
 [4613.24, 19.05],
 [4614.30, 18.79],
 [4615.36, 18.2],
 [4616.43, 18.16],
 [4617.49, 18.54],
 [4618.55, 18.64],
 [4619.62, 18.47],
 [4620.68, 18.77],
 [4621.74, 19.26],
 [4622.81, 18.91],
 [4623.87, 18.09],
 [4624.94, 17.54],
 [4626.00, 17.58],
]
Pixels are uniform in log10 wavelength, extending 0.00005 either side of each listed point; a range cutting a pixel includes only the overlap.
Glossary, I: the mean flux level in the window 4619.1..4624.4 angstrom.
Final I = 18.7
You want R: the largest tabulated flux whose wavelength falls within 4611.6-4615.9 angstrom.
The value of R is 19.05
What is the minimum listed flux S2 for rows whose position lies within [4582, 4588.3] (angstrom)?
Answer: 16.17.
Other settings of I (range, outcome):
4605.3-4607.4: 17.1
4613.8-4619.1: 18.4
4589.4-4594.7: 16.3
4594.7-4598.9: 16.2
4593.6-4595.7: 16.2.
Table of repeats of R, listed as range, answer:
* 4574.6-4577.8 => 16.5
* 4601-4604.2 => 17.29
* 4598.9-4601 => 16.79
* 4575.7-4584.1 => 16.94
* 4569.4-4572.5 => 17.62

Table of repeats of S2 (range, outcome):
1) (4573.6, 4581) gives 15.63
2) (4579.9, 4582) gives 16.72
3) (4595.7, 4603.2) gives 15.97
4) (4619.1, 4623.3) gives 18.47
